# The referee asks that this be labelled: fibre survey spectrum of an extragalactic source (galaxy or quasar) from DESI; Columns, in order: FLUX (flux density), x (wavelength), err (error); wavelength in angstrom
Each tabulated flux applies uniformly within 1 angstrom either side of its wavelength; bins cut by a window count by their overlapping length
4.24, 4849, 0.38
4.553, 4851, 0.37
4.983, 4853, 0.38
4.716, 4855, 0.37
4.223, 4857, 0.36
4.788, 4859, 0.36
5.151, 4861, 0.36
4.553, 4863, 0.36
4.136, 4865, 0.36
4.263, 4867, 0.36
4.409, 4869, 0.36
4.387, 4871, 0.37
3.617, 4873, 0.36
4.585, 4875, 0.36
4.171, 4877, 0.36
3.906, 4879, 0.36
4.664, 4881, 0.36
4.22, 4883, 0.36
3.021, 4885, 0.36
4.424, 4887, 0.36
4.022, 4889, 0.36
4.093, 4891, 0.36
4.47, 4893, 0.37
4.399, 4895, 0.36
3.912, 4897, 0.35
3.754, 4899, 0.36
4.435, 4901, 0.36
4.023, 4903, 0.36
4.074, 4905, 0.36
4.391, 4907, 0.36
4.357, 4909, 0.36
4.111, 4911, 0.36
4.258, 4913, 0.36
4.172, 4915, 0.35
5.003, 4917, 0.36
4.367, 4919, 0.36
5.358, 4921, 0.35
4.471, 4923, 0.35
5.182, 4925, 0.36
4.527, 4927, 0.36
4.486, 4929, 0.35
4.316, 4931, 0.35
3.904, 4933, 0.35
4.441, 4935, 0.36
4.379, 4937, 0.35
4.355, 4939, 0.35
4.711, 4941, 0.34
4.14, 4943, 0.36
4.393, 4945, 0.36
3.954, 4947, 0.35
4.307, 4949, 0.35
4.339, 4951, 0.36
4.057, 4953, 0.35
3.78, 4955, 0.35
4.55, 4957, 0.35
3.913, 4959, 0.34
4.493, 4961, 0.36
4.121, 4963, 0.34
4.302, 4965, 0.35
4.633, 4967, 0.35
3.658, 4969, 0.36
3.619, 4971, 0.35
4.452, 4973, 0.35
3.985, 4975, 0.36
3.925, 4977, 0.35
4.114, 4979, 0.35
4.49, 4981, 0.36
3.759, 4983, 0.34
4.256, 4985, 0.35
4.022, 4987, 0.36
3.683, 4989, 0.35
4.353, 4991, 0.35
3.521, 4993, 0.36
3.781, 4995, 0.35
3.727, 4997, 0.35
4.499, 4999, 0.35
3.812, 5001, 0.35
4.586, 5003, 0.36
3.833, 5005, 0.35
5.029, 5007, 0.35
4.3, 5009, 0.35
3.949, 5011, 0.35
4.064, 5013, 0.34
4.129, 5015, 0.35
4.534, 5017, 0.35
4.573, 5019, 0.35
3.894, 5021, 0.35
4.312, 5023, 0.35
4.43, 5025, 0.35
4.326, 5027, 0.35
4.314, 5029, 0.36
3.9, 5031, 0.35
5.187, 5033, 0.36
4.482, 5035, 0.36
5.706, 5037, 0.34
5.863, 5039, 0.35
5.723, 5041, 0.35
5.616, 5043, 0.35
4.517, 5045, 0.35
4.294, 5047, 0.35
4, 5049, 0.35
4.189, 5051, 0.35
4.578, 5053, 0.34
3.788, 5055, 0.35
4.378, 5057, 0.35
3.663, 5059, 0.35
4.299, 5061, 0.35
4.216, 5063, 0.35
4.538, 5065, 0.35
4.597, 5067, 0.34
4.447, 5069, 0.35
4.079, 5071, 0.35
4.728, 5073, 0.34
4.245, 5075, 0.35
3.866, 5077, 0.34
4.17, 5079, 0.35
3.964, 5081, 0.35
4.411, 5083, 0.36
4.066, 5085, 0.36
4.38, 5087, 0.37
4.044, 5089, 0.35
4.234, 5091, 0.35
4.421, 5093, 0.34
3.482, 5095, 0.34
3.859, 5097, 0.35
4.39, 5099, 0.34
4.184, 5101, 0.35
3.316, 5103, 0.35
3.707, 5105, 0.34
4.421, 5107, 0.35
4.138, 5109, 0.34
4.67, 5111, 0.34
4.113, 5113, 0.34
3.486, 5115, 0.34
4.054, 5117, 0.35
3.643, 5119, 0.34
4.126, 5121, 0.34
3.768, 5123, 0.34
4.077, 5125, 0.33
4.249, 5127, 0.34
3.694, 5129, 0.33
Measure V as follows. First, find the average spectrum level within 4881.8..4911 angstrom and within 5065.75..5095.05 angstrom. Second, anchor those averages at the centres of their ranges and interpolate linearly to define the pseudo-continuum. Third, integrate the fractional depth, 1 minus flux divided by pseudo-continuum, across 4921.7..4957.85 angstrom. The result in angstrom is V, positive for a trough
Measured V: -1.8 angstrom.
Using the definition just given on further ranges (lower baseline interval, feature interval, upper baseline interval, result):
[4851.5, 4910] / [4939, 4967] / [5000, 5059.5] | 0.8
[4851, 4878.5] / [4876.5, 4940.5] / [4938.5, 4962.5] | 0.6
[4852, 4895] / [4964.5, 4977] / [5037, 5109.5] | 0.7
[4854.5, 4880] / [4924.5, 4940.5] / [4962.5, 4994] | -1.0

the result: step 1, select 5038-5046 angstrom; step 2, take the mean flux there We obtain 5.43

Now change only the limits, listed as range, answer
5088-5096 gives 4.05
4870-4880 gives 4.13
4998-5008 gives 4.35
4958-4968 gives 4.29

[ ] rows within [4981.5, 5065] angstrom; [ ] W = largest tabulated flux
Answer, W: 5.863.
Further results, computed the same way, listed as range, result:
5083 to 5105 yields 4.421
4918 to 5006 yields 5.358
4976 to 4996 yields 4.49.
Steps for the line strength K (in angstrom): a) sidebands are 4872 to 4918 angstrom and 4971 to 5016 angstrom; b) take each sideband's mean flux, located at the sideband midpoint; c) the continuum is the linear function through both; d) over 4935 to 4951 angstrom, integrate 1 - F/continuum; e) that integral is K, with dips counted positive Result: -0.7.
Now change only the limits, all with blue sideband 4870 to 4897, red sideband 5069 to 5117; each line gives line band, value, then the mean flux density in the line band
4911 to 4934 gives -2.2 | 4.53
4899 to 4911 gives -0.2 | 4.2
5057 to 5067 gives -0.3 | 4.24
